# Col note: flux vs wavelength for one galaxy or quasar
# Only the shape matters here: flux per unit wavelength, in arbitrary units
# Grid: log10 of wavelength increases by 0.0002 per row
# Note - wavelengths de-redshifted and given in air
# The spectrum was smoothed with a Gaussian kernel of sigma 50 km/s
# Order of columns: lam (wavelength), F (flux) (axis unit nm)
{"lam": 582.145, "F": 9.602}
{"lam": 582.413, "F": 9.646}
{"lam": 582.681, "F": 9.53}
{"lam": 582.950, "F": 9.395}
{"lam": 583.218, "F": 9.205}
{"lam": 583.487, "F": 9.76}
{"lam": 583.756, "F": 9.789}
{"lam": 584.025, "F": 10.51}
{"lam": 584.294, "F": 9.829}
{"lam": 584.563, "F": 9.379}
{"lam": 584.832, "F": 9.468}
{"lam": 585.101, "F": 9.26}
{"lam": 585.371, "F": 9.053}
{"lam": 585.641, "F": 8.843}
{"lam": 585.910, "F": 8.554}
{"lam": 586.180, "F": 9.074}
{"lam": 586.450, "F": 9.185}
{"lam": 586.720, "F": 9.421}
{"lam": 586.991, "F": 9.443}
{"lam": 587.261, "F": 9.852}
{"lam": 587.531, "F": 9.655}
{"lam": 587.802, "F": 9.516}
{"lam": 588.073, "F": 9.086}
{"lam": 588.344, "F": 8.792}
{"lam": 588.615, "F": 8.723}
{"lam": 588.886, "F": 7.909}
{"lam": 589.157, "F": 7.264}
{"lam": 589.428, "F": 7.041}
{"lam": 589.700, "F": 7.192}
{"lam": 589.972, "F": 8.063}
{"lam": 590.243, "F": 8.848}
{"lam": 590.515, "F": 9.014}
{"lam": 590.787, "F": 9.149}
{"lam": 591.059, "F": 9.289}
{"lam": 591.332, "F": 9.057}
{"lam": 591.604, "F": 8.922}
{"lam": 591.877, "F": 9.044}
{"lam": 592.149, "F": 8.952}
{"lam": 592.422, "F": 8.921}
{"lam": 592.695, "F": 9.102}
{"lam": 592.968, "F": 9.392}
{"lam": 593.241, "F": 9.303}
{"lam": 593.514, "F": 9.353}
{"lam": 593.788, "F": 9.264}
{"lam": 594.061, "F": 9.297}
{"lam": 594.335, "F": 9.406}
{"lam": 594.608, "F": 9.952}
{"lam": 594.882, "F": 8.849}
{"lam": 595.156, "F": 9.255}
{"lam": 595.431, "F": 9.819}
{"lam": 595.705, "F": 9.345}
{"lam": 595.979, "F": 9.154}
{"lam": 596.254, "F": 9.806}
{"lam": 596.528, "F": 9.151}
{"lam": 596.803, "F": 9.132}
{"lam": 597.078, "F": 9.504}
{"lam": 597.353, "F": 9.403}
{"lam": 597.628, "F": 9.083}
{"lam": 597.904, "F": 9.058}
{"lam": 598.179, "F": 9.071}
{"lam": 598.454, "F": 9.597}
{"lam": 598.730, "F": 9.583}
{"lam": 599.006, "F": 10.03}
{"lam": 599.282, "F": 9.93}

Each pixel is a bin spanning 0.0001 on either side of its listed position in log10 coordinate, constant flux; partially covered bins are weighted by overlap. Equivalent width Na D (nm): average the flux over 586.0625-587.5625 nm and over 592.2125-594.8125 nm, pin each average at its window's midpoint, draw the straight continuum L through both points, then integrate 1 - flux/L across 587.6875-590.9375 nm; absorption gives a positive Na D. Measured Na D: 0.348 nm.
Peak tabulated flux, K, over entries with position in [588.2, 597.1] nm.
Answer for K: 9.952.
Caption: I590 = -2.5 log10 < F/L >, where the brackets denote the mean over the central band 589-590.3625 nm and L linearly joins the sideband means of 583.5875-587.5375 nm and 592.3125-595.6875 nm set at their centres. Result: 0.22 mag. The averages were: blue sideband 9.42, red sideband 9.33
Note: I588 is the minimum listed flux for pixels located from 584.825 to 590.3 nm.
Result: 7.041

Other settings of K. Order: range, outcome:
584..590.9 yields 10.51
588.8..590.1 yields 8.063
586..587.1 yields 9.443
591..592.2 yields 9.289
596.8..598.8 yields 9.597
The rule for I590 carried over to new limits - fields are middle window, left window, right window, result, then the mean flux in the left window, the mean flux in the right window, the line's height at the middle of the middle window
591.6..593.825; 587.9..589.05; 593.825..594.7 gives 0.01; 8.62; 9.51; 9.27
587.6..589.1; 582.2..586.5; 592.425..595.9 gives 0.07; 9.41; 9.34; 9.38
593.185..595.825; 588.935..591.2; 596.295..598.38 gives -0.06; 8.22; 9.24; 8.85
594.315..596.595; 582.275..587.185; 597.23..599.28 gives 0.00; 9.41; 9.44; 9.43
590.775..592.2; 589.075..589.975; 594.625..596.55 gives -0.14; 7.29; 9.39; 7.97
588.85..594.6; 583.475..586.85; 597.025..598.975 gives 0.07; 9.38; 9.36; 9.37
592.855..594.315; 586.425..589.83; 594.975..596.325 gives -0.01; 8.68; 9.43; 9.23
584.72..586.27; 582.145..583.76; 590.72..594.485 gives 0.05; 9.54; 9.18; 9.44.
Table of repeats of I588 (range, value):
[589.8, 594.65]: 8.063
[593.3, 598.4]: 8.849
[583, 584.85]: 9.205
